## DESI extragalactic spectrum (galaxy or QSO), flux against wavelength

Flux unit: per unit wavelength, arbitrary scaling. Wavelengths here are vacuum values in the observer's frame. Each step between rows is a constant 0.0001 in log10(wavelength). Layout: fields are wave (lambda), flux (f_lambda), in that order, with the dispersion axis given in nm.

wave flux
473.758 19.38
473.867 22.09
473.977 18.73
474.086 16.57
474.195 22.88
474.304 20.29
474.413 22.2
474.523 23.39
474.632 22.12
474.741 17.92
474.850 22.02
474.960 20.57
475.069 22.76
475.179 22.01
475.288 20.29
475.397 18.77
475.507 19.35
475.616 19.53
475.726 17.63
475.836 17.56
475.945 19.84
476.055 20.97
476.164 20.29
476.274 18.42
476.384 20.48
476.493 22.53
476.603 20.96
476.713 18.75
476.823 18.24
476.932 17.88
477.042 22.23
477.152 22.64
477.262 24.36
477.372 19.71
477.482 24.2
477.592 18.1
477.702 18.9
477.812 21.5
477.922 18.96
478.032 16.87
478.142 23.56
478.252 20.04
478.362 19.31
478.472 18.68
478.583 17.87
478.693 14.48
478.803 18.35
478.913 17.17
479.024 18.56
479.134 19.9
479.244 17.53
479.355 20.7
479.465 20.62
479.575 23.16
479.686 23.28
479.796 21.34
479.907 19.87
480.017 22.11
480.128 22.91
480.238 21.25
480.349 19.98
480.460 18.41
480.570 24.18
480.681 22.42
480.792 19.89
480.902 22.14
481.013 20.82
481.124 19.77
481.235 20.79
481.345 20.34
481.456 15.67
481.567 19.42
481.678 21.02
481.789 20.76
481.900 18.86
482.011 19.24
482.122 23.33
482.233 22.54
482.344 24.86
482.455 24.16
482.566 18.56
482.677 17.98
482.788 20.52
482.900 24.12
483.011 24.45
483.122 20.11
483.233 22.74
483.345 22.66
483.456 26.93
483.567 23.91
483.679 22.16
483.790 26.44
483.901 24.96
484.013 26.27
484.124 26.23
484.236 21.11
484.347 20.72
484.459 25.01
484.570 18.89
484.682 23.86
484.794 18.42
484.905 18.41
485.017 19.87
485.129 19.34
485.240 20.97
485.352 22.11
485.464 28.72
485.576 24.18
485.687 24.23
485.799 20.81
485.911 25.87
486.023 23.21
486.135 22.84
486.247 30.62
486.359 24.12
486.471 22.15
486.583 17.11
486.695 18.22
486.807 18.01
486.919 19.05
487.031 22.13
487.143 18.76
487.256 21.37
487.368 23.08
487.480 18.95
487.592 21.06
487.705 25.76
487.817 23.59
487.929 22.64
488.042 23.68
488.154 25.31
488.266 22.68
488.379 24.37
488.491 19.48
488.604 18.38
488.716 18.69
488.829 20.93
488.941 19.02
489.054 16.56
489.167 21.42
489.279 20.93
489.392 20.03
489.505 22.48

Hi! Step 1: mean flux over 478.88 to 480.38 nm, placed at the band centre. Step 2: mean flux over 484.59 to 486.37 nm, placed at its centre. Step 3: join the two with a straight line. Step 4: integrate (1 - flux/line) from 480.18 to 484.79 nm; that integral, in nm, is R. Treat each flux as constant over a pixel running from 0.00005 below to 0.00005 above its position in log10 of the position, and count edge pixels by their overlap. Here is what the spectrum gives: -0.02 nm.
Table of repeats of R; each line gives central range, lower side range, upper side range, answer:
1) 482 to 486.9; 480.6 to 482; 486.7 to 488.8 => -0.41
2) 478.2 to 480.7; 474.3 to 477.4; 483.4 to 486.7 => 0.16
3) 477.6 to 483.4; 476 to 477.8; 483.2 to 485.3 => 0.28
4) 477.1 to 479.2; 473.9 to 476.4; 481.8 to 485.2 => 0.13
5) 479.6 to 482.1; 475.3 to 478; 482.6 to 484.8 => 0.12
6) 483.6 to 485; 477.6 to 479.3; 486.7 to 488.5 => -0.13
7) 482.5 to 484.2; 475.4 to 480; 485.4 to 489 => -0.16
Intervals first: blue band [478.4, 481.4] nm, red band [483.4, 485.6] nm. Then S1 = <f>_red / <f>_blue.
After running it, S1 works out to 1.1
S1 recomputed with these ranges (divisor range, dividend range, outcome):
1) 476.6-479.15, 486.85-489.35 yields 1.08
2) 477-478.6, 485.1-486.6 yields 1.15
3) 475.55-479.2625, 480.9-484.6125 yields 1.12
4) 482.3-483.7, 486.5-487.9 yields 0.92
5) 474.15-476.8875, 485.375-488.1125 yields 1.11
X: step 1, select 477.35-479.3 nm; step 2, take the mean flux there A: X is 19.1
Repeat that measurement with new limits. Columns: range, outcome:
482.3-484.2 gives 23.3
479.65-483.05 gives 21.1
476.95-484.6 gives 21.2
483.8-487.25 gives 22.2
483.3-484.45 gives 24.2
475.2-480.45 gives 20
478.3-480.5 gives 19.8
